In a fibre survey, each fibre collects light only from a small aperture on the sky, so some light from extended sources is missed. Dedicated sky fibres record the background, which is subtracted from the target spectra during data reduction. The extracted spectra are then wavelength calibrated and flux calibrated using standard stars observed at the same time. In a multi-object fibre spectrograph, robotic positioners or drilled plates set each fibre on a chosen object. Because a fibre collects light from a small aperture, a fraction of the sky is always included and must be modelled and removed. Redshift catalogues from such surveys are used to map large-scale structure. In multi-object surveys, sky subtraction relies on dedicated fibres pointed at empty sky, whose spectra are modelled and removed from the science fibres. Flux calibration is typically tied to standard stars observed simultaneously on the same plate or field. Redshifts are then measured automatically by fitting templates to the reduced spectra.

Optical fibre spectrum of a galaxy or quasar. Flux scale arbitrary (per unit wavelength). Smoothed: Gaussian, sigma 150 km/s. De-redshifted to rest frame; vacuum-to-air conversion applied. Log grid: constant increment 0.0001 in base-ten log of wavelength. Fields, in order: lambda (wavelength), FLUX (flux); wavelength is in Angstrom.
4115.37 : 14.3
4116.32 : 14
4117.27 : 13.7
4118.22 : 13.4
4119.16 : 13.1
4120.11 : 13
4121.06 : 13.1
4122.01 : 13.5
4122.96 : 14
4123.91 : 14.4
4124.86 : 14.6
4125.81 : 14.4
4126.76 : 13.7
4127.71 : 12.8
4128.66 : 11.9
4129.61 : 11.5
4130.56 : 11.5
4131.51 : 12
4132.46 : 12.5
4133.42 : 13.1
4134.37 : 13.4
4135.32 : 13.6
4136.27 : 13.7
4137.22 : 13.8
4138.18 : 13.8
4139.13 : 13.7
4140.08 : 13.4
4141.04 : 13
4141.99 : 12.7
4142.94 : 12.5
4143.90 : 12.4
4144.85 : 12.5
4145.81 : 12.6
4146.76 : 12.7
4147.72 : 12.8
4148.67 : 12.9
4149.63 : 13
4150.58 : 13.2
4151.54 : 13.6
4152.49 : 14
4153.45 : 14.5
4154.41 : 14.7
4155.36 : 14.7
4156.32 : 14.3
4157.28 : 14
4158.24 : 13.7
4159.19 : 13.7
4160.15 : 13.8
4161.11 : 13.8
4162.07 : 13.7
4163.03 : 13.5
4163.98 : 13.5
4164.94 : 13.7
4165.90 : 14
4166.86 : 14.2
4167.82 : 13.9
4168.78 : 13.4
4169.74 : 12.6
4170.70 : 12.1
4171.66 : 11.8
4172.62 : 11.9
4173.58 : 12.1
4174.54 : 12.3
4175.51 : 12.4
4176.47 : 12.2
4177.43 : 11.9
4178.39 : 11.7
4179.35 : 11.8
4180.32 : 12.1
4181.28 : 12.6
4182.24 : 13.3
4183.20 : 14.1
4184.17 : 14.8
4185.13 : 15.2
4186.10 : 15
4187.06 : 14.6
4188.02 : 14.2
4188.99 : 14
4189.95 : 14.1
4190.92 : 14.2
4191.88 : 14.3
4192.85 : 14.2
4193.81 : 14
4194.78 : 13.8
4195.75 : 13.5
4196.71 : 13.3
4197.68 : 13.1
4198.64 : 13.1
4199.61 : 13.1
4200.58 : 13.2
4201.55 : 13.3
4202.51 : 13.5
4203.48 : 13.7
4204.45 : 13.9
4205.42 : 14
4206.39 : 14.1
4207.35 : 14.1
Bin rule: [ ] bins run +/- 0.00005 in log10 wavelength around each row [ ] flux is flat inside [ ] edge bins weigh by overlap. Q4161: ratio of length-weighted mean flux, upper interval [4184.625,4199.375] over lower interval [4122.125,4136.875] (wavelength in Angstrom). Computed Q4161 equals 1.07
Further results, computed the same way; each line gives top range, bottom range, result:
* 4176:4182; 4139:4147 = 0.95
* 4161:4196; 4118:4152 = 1.02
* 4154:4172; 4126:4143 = 1.05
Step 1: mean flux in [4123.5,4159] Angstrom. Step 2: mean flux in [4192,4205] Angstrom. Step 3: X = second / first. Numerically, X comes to 1.02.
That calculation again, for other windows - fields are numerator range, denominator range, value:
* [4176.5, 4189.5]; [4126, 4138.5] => 1.04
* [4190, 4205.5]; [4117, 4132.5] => 1.04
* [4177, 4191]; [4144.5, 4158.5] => 1.00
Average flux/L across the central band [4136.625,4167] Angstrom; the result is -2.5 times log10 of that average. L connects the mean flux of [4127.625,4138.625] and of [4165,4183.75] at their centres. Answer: -0.063 mag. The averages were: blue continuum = 12.8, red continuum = 12.7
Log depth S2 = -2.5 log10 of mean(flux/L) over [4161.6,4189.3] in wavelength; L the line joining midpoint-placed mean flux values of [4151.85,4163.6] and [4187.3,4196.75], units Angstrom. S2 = 0.066 mag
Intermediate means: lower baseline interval 14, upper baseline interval 14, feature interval 13.2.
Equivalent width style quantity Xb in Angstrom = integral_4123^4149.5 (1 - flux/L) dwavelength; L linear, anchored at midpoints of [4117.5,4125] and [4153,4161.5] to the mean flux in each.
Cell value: 1.5 Angstrom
